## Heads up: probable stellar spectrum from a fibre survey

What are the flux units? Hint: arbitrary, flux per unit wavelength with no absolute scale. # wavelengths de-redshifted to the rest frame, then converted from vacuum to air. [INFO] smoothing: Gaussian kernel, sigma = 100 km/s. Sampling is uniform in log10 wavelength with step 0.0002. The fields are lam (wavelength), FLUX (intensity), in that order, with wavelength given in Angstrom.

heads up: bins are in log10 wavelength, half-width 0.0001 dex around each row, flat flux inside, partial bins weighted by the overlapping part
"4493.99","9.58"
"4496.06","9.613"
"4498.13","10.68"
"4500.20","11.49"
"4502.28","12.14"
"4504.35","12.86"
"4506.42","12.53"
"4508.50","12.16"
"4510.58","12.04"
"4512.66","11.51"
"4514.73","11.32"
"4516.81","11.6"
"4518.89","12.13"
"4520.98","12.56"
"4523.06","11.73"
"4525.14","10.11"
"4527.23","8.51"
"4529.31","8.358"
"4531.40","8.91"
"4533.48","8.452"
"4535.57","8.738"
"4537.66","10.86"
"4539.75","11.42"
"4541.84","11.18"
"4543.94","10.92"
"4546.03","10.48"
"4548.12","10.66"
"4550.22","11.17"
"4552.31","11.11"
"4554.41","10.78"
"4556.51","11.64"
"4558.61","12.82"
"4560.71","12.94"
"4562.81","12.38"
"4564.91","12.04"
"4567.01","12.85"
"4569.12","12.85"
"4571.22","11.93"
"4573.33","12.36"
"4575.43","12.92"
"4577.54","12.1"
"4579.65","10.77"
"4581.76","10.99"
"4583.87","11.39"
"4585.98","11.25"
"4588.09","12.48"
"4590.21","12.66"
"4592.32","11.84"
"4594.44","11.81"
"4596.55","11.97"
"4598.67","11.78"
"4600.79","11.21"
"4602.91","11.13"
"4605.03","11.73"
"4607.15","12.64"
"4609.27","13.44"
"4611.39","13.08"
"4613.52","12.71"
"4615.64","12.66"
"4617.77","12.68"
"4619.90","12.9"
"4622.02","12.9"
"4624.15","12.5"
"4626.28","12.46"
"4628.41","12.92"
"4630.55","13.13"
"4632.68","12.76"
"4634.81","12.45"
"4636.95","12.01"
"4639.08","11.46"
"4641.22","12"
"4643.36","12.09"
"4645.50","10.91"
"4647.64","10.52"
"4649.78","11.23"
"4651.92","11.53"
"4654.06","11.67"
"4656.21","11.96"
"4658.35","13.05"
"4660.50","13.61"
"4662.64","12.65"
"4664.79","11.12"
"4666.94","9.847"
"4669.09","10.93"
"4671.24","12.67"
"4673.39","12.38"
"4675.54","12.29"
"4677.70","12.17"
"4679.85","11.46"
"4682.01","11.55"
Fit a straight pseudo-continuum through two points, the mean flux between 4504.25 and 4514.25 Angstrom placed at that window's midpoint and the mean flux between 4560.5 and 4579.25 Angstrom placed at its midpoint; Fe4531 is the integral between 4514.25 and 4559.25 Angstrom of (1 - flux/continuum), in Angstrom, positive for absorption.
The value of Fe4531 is 5.8 Angstrom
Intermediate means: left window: 12.1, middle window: 10.7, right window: 12.4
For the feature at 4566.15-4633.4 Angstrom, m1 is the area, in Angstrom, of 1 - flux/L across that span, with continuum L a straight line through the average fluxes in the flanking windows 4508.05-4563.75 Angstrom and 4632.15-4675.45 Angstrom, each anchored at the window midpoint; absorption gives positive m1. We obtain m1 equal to -4.9 Angstrom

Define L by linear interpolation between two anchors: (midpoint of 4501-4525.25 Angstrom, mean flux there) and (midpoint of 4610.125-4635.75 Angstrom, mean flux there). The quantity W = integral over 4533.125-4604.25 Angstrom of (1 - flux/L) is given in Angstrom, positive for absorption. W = 4.7 Angstrom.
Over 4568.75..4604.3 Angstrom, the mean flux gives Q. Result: 11.8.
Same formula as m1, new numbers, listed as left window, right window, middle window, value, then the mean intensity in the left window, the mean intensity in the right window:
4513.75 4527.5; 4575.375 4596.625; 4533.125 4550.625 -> 1.5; 11.3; 11.8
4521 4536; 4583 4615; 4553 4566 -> -1.7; 9.51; 12.1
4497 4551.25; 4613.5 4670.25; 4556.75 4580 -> -2.1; 10.9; 12.1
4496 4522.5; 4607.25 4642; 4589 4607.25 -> 0.9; 11.8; 12.6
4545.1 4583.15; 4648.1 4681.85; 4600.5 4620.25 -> -1.0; 11.8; 11.9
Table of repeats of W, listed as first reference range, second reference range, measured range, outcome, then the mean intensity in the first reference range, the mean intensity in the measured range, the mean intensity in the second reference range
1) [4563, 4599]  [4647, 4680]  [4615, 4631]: -1.1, 12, 12.8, 11.8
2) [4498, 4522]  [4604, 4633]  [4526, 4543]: 3.6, 12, 9.57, 12.8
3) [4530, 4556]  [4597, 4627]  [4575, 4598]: -0.3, 10.4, 11.8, 12.4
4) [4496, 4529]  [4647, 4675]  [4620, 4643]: -1.4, 11.4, 12.5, 11.8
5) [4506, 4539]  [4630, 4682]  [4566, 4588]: -1.5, 10.7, 12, 11.9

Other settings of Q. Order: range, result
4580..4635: 12.3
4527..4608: 11.4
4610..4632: 12.8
